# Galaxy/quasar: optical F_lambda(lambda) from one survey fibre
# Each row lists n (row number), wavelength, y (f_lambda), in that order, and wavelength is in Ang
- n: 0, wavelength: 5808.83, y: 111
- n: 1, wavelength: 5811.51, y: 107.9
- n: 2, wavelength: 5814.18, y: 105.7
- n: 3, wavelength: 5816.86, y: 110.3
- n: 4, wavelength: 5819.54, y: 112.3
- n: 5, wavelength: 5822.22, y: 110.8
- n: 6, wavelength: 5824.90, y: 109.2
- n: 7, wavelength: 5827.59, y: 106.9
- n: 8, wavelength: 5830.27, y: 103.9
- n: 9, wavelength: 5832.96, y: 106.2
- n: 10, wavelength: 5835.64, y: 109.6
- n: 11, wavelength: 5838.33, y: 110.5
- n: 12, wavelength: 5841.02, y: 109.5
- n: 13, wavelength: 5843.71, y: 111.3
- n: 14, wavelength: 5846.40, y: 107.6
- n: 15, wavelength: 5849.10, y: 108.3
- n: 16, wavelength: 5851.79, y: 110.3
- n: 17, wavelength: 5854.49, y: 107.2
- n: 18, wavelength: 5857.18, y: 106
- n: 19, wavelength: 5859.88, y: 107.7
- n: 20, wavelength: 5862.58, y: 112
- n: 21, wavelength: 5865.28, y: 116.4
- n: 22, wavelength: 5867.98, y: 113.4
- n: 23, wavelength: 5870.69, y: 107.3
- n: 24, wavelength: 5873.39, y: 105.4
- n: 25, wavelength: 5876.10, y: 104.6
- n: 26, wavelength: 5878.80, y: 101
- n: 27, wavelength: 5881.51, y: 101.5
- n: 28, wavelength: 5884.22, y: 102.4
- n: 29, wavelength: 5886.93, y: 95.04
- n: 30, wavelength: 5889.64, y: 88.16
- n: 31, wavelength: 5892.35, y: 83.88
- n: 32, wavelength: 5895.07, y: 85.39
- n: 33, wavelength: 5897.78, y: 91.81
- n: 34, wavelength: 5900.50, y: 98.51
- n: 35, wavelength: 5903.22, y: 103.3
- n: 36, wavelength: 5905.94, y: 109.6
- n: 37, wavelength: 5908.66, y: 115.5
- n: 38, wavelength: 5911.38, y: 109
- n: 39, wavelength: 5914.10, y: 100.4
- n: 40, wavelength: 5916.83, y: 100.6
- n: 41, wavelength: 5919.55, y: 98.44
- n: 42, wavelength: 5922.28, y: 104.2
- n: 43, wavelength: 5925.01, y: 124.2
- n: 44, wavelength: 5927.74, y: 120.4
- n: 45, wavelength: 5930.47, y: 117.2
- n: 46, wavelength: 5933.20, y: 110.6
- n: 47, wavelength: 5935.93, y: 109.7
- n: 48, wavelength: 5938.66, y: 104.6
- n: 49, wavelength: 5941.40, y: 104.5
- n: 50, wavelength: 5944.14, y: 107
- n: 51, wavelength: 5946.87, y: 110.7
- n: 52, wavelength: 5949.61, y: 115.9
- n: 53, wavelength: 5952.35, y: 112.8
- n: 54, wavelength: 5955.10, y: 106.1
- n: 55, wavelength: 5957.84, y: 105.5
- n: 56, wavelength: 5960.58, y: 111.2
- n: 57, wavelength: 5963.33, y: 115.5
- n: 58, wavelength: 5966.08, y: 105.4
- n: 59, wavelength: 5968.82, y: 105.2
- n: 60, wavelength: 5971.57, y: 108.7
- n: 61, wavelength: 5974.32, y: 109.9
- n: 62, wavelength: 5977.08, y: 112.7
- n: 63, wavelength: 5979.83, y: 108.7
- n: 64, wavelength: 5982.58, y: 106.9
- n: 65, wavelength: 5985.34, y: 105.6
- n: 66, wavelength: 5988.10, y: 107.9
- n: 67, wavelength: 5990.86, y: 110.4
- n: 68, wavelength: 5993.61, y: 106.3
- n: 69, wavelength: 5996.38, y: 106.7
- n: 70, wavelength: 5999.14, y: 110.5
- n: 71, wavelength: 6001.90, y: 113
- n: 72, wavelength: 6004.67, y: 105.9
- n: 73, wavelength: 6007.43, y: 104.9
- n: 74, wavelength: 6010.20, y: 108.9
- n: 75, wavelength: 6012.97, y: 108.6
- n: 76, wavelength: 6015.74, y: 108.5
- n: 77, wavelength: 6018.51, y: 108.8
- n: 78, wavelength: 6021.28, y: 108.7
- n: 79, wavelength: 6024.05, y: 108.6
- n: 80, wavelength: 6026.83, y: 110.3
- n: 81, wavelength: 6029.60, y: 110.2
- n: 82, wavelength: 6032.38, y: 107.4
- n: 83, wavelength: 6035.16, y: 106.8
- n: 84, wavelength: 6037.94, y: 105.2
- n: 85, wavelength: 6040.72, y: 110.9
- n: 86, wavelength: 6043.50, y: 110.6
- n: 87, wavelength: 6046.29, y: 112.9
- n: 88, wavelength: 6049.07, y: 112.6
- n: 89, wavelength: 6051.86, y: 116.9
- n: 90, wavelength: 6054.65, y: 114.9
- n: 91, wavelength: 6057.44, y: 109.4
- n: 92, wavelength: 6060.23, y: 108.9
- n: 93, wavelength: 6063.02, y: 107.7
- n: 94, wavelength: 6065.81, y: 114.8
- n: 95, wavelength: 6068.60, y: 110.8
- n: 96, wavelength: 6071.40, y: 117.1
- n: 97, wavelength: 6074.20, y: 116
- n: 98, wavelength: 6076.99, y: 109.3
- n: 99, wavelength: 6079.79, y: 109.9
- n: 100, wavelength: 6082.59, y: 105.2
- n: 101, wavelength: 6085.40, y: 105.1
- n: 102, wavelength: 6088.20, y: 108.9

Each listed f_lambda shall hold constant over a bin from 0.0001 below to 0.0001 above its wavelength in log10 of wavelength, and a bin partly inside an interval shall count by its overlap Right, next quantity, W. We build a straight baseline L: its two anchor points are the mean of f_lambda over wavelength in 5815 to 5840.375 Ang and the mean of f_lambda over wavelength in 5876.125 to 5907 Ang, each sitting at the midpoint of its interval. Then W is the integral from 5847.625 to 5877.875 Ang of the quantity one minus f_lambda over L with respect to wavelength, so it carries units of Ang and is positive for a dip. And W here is -2.0 Ang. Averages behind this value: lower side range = 109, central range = 109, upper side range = 96.6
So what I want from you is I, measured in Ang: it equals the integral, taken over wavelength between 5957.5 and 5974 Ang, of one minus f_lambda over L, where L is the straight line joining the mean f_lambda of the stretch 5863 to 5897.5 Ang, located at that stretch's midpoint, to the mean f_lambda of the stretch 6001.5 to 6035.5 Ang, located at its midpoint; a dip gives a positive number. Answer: -0.5 Ang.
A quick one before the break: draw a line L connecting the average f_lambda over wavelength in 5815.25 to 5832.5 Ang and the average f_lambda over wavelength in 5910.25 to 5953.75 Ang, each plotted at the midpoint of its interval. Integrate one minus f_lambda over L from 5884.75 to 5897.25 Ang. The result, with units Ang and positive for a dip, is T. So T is 2.27 Ang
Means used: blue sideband 109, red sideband 109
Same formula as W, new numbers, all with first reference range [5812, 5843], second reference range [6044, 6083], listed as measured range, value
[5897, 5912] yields 0.7 Ang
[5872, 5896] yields 2.8 Ang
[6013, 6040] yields 0.8 Ang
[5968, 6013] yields 1.1 Ang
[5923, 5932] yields -0.7 Ang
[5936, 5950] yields 0.3 Ang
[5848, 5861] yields 0.1 Ang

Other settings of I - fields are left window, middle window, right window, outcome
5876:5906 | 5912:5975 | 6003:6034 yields -4.91 Ang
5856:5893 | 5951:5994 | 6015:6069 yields -0.50 Ang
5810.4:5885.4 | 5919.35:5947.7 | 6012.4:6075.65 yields -0.36 Ang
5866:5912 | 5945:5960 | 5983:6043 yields -0.77 Ang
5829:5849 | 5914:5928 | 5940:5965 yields 0.21 Ang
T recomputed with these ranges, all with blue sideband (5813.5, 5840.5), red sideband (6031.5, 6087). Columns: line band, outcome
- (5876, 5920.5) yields 4.1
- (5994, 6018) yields 0.4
